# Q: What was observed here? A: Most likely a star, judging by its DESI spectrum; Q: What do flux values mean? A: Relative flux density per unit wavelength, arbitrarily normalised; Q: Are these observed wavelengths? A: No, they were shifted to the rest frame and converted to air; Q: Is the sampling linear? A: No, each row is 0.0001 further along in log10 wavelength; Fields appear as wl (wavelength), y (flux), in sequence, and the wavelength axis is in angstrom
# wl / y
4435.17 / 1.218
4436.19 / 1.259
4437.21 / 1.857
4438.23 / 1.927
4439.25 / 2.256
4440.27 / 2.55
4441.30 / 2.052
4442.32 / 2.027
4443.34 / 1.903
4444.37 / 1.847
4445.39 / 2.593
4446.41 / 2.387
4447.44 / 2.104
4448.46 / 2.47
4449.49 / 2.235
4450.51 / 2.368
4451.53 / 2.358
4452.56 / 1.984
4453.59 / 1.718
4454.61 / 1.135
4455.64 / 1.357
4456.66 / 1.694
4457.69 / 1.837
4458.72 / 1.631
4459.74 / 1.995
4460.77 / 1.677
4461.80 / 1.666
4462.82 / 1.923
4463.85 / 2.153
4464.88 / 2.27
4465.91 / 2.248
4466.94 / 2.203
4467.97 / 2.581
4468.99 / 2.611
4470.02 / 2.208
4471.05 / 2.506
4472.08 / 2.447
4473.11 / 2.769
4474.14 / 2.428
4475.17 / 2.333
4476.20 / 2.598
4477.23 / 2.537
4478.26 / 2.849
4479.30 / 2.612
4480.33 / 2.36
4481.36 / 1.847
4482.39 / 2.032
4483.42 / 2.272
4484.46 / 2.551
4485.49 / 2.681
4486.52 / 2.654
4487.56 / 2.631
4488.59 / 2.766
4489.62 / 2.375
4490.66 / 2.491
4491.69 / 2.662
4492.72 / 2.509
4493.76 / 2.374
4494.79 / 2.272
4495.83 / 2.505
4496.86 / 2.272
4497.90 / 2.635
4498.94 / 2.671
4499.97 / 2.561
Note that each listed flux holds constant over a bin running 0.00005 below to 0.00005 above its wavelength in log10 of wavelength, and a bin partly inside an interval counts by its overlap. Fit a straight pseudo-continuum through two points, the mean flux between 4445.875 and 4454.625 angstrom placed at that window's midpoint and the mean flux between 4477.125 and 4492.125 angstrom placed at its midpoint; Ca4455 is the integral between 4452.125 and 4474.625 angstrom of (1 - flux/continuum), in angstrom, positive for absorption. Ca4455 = 2.31 angstrom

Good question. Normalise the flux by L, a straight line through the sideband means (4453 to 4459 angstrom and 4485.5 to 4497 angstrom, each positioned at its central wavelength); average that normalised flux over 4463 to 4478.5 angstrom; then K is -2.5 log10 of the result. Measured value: -0.233 mag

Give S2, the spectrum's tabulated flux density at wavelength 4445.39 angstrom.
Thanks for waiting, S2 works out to 2.593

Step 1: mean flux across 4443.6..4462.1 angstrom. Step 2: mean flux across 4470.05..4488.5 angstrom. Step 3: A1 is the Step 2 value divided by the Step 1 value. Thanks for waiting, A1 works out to 1.27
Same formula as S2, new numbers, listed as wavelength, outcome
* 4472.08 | 2.447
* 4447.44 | 2.104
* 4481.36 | 1.847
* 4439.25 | 2.256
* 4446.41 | 2.387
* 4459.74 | 1.995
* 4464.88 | 2.27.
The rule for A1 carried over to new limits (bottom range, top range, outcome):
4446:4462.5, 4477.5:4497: 1.29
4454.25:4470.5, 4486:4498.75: 1.29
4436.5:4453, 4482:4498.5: 1.14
